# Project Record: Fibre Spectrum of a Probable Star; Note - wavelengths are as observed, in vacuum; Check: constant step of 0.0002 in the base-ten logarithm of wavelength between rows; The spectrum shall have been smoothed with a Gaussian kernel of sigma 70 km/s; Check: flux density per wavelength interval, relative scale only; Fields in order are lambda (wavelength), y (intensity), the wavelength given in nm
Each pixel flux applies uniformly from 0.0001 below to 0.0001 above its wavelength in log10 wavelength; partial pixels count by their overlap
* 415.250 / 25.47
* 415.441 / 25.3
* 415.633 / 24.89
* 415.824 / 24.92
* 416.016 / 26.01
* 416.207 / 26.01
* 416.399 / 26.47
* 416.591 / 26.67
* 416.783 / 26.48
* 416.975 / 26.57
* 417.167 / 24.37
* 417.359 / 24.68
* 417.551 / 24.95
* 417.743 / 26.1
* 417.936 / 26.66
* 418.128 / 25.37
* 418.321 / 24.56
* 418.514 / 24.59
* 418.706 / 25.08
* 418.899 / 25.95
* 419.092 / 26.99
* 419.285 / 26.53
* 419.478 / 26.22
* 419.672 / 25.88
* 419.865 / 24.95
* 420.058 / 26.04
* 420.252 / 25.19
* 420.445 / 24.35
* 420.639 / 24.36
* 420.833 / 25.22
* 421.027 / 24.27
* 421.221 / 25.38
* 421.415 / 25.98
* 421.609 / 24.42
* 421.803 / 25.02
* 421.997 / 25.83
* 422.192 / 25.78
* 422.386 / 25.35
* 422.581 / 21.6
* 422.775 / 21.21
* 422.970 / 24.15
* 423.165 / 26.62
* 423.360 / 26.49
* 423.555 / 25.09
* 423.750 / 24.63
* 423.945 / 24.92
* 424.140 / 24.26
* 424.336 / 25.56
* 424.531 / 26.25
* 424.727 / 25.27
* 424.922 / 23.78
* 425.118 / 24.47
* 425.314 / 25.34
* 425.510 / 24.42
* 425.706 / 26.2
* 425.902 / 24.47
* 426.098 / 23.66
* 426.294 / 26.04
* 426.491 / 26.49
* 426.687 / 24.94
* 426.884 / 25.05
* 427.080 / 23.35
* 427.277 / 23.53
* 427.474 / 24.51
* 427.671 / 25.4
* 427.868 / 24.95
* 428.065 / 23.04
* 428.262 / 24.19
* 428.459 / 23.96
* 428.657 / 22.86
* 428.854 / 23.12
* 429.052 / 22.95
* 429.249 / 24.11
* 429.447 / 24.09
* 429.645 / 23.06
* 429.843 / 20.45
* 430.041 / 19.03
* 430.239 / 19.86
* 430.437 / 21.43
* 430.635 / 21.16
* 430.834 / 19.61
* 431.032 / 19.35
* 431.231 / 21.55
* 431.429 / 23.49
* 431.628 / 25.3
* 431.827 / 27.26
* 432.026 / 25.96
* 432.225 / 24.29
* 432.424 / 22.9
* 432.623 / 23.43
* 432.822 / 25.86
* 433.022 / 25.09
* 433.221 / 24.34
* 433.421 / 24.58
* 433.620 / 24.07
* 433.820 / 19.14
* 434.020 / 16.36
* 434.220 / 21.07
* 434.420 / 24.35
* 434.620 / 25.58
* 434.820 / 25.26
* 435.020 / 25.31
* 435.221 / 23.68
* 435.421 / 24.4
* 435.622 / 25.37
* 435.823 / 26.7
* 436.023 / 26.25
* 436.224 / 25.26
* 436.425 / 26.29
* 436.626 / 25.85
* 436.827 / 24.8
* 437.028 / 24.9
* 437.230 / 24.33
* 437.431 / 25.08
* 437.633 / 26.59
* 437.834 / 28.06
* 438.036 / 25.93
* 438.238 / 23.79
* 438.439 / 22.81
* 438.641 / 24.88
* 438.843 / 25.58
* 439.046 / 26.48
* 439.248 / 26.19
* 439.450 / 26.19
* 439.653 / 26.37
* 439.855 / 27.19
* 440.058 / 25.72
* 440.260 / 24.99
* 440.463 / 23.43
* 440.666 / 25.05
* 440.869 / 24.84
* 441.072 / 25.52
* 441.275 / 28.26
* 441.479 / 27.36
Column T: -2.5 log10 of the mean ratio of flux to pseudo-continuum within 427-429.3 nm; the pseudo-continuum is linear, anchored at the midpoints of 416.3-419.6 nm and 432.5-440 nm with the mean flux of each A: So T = 0.06 mag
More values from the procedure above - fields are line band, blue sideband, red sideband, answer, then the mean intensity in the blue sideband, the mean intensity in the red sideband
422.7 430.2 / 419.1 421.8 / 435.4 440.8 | 0.05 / 25.3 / 25.5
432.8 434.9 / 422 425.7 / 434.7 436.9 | 0.10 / 24.8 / 25.4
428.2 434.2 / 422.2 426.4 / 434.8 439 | 0.11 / 24.8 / 25.3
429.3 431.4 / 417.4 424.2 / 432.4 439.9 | 0.18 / 25.1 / 24.8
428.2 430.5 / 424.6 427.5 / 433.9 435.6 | 0.08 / 24.8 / 23.3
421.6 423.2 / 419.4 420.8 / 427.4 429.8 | 0.02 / 25.3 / 23.8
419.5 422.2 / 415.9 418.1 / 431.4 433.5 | 0.02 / 25.9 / 24.8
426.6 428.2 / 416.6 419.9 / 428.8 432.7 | -0.04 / 25.7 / 22.6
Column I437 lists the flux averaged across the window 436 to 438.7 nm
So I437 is 25.3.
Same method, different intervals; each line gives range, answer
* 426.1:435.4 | 23.4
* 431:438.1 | 24.4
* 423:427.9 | 25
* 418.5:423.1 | 25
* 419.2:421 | 25.4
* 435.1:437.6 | 25.3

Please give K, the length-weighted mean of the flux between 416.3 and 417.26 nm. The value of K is 26.1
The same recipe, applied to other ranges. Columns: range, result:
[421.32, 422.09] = 25.3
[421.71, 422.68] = 24.7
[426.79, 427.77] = 24.4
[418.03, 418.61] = 24.9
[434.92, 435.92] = 25.1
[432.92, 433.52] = 24.6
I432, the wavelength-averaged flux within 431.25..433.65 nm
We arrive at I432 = 24.6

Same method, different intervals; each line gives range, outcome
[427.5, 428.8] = 24.1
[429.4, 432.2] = 22.3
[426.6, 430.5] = 23.2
